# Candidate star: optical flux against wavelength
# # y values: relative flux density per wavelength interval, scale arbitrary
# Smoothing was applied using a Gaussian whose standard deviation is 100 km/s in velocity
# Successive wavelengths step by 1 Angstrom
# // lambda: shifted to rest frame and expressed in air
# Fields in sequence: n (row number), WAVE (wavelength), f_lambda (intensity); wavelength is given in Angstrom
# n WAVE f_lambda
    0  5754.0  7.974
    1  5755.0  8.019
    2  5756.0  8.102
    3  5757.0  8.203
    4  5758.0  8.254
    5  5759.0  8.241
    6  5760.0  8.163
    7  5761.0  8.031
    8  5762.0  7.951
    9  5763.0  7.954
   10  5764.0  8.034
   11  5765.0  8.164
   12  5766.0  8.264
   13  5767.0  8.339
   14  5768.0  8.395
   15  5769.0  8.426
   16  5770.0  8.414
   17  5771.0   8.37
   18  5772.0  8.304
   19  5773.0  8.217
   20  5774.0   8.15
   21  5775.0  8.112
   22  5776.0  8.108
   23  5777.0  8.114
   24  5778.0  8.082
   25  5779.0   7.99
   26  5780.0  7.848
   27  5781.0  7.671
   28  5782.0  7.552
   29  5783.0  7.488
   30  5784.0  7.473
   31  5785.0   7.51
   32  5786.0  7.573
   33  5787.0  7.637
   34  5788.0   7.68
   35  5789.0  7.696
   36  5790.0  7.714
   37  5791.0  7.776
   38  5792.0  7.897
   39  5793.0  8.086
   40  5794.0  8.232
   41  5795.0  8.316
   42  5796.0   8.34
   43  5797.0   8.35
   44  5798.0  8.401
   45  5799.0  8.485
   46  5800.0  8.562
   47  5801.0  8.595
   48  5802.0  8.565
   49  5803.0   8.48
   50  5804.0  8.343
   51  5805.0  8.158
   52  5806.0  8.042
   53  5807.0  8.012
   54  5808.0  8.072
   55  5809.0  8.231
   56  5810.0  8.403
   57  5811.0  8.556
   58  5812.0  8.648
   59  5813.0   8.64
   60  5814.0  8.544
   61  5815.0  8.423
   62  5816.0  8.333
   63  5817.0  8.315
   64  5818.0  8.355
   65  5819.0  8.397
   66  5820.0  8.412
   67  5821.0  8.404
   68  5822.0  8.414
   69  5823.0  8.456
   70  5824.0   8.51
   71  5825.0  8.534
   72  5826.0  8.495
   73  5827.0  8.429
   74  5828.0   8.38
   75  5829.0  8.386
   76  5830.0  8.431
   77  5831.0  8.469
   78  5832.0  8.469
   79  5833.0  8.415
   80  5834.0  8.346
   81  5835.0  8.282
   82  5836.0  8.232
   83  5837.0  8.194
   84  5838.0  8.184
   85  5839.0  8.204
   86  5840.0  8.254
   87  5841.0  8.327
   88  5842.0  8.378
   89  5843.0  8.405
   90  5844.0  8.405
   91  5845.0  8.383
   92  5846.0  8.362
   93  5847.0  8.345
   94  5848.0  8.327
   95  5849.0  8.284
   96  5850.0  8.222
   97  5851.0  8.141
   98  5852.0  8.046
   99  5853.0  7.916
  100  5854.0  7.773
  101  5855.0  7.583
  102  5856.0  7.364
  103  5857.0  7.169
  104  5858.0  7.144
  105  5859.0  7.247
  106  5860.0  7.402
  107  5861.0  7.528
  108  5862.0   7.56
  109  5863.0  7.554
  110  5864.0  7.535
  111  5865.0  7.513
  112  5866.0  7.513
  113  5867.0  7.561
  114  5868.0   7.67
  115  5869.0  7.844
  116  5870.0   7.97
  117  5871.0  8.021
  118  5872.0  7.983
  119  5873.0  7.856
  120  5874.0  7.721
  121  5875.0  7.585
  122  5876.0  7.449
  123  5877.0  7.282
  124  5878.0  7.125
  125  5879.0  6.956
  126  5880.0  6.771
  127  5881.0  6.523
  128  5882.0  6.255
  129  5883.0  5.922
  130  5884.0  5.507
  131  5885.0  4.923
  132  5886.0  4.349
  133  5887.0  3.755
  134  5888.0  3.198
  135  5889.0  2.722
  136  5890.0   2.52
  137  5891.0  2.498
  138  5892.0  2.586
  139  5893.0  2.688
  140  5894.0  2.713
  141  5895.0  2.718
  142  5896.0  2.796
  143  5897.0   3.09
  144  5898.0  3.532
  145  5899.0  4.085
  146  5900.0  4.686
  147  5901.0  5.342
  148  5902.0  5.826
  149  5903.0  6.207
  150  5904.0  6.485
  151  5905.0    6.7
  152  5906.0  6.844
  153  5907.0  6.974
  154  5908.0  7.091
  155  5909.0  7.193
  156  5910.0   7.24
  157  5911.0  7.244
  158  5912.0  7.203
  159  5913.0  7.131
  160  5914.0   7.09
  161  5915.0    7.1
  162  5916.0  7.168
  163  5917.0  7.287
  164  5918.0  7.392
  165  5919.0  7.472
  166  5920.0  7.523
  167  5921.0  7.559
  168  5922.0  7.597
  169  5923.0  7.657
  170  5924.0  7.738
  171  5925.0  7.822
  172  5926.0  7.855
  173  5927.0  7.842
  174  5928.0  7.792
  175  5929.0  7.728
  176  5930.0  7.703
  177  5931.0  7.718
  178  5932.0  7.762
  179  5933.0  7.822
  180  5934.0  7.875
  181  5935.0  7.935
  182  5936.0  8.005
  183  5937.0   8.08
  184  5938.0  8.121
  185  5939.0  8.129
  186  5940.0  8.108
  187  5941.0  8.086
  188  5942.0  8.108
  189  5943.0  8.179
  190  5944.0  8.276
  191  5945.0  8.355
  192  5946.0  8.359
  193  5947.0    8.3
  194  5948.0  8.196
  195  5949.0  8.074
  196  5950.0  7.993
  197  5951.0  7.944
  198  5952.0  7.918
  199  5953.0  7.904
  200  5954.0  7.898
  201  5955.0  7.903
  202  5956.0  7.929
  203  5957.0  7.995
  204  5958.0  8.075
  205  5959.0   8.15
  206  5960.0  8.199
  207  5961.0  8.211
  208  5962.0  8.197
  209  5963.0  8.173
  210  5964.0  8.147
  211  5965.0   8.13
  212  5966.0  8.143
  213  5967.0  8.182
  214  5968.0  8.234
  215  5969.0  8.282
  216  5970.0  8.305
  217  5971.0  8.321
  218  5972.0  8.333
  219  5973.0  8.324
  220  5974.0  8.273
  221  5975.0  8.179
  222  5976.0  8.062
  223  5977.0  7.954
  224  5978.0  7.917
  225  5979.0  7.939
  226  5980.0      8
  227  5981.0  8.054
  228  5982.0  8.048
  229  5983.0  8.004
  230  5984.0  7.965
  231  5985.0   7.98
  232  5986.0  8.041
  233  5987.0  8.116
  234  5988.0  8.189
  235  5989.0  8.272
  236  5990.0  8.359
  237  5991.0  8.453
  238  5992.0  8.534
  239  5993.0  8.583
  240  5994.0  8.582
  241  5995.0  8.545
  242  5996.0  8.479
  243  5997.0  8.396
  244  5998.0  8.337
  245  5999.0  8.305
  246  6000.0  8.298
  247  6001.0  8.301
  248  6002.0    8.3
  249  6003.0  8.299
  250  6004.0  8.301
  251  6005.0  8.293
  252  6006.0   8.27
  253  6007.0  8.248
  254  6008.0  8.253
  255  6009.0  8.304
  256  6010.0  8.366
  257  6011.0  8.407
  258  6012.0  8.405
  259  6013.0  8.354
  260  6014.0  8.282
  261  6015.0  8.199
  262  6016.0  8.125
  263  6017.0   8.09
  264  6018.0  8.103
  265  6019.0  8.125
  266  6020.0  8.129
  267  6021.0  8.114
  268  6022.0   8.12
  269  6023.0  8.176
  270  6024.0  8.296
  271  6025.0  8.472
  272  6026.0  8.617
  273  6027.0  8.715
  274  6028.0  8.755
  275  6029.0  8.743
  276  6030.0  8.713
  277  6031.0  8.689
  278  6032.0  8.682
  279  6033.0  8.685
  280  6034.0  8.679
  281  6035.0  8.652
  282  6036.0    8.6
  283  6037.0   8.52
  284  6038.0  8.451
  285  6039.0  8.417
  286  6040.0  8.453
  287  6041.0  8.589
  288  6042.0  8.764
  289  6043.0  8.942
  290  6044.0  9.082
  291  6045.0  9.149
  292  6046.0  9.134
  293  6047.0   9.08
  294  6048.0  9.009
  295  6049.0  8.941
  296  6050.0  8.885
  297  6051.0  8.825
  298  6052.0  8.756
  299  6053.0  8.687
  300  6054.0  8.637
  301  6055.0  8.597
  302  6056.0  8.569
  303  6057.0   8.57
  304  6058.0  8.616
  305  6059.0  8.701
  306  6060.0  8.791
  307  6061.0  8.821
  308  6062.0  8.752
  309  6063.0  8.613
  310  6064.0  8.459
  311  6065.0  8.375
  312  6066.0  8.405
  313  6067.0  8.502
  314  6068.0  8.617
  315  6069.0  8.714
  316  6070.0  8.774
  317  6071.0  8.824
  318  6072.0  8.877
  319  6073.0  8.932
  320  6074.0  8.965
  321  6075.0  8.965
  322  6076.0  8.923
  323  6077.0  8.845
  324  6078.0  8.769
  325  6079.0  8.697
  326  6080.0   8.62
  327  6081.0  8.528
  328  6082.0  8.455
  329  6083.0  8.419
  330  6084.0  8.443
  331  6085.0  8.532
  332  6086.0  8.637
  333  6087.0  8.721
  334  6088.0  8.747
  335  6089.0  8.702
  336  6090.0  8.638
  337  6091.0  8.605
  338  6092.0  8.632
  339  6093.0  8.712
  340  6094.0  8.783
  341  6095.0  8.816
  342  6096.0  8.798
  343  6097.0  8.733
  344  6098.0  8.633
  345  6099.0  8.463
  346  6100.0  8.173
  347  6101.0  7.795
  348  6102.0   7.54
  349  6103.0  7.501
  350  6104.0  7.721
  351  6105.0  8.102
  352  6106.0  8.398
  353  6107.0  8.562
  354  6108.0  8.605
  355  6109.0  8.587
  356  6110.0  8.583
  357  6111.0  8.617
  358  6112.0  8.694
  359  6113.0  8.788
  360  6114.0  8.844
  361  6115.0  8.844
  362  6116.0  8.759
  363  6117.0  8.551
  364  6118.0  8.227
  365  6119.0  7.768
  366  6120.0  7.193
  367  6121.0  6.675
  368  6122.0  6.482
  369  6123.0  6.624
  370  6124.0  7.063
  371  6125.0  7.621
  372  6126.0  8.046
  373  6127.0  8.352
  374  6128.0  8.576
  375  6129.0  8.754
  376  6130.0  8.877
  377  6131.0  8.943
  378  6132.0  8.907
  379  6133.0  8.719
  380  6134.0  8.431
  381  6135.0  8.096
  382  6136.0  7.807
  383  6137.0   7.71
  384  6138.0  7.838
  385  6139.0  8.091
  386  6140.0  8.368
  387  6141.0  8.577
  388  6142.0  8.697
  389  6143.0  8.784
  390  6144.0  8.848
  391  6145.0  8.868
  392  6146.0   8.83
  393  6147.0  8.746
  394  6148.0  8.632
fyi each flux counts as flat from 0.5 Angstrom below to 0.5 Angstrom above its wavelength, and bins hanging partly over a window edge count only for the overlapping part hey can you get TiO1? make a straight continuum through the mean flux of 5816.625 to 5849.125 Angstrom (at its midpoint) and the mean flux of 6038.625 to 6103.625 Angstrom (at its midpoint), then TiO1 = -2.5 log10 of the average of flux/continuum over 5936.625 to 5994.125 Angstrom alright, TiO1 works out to 0.050 mag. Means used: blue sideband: 8.37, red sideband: 8.65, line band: 8.15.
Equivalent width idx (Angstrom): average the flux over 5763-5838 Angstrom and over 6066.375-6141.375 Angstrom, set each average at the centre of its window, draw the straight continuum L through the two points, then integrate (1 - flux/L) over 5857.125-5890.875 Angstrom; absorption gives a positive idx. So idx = 6.9 Angstrom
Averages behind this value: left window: 8.22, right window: 8.39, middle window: 6.58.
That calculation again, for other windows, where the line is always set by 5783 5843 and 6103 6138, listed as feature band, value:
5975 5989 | 0.3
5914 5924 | 1.0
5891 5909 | 7.7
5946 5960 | 0.3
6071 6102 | -1.7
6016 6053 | -1.9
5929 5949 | 0.4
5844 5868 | 1.4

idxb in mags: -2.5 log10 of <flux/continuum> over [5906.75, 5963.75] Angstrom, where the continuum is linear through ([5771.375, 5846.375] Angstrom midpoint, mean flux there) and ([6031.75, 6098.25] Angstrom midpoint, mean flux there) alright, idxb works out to 0.09 mag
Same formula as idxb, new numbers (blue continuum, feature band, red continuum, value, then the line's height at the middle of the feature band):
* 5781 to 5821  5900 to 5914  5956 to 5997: 0.222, 8.18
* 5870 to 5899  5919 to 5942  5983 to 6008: -0.212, 6.45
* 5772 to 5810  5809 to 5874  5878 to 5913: -0.225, 6.62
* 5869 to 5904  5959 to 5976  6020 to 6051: -0.157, 7.11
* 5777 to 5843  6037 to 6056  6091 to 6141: -0.070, 8.23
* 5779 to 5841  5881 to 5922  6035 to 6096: 0.469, 8.39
